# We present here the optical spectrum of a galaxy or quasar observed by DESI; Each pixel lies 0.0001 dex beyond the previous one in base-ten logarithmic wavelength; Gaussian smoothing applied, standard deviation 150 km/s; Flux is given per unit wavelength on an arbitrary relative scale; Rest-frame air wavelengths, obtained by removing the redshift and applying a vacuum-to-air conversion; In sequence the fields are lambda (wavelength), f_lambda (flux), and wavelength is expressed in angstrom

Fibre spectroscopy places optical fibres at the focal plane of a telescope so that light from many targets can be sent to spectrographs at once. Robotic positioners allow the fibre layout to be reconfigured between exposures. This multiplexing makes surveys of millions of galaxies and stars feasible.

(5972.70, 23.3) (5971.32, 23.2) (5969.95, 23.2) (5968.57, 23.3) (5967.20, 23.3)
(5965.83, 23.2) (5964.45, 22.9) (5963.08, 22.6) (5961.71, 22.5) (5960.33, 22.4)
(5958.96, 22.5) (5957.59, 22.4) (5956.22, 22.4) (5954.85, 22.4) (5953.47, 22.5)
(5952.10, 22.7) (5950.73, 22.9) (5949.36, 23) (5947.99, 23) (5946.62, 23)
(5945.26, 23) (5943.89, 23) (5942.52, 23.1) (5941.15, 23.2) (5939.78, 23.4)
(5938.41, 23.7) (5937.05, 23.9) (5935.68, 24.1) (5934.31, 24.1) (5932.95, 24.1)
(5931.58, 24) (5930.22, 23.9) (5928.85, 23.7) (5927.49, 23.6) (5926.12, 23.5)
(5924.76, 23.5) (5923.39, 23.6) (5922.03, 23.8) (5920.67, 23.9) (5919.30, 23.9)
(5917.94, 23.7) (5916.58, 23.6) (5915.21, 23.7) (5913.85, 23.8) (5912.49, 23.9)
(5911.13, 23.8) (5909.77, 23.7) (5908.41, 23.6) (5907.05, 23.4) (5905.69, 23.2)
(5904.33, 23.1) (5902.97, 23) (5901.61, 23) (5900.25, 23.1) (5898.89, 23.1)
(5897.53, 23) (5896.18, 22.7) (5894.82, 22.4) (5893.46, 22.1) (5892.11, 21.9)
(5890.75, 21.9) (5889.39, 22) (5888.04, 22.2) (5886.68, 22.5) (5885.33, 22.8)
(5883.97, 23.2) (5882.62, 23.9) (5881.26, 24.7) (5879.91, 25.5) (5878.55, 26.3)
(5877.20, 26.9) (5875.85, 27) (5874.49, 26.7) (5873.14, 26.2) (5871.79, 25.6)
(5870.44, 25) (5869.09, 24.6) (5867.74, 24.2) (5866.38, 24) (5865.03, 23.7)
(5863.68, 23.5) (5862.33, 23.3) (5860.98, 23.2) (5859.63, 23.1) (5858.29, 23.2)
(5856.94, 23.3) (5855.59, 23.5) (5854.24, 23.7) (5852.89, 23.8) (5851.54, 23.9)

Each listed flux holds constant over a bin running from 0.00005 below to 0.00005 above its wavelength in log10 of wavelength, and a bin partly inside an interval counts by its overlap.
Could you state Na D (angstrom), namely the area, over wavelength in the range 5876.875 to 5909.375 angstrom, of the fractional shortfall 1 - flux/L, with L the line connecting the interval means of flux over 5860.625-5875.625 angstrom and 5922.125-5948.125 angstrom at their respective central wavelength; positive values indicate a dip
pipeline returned 1.3 angstrom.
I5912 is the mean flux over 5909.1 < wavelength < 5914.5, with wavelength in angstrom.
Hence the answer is 23.8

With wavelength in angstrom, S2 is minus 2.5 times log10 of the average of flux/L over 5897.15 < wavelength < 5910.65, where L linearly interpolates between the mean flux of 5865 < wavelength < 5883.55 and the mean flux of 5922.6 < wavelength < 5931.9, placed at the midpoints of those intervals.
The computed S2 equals 0.054 mag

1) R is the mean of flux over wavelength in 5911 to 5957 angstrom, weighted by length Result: 23.4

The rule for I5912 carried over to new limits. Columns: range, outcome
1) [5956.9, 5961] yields 22.5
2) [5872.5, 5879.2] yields 26.6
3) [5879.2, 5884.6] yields 24.3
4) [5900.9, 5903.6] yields 23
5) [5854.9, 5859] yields 23.4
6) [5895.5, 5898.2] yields 22.9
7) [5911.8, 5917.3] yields 23.7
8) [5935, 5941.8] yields 23.7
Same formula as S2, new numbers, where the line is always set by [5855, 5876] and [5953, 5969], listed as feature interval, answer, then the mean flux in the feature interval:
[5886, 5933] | 0.015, 23.2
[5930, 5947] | -0.024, 23.6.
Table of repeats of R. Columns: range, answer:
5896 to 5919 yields 23.4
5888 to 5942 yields 23.4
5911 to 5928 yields 23.7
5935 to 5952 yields 23.3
